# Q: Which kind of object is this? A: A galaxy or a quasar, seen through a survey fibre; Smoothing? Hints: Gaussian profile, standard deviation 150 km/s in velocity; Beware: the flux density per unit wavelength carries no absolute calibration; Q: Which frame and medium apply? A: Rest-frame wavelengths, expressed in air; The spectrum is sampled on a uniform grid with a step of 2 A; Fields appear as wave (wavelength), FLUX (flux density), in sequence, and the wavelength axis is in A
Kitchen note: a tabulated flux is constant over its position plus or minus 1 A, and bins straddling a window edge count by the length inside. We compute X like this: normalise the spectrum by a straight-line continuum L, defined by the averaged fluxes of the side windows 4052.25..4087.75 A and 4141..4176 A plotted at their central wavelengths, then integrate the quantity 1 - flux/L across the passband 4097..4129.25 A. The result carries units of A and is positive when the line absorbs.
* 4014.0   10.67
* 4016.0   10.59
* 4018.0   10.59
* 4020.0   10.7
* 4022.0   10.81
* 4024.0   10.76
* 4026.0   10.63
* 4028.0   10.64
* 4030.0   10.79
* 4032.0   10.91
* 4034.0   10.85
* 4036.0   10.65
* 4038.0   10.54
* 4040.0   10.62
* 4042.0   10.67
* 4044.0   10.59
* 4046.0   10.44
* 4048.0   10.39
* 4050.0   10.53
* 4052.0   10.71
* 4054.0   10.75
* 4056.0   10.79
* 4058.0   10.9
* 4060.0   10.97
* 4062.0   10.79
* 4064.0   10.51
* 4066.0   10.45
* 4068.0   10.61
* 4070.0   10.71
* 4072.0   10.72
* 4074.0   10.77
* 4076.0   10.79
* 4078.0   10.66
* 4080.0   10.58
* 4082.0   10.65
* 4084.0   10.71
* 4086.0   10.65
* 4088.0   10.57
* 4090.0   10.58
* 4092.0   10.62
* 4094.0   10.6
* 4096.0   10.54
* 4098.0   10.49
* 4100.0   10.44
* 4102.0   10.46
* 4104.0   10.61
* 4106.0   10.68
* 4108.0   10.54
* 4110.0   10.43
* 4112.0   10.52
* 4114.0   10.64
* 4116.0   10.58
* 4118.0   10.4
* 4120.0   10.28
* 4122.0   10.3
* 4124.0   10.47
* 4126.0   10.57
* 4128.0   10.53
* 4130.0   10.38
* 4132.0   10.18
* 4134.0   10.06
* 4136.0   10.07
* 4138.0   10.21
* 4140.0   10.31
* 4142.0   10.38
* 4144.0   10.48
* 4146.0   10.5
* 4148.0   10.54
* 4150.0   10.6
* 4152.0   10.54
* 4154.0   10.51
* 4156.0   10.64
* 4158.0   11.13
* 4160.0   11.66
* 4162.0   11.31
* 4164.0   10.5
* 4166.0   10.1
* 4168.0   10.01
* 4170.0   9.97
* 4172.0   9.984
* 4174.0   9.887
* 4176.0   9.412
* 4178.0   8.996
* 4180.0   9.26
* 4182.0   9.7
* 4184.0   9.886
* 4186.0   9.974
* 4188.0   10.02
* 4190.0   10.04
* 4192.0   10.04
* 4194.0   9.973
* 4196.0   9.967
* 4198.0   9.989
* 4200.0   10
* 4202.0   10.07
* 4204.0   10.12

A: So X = 0.3 A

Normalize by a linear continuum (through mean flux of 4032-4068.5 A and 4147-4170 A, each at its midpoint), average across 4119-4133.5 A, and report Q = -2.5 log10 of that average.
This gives 0.03 mag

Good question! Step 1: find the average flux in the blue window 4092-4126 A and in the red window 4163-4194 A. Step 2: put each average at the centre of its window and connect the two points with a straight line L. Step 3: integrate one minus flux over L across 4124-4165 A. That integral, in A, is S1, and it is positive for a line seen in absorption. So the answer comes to -1.5 A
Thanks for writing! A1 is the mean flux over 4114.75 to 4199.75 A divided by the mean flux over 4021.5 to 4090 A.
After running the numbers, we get 1.0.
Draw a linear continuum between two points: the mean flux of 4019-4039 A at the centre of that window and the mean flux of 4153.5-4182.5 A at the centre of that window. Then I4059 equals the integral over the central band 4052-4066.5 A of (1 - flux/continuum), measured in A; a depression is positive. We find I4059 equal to -0.2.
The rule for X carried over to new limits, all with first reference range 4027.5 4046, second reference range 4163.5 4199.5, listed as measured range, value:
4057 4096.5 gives -0.8 A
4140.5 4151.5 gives -0.5 A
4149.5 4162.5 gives -1.2 A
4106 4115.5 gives -0.3 A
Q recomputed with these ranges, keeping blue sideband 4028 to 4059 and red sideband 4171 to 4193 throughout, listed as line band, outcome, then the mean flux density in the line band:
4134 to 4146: -0.03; 10.3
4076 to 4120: -0.03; 10.6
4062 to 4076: -0.02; 10.7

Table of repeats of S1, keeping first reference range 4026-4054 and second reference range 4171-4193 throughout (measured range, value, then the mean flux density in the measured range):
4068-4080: -0.3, 10.7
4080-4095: -0.4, 10.6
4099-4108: -0.3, 10.5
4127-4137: -0.2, 10.2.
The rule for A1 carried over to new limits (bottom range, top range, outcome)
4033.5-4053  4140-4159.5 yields 1.00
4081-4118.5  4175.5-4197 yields 0.92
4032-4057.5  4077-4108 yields 0.99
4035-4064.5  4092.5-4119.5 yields 0.99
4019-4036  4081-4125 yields 0.98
